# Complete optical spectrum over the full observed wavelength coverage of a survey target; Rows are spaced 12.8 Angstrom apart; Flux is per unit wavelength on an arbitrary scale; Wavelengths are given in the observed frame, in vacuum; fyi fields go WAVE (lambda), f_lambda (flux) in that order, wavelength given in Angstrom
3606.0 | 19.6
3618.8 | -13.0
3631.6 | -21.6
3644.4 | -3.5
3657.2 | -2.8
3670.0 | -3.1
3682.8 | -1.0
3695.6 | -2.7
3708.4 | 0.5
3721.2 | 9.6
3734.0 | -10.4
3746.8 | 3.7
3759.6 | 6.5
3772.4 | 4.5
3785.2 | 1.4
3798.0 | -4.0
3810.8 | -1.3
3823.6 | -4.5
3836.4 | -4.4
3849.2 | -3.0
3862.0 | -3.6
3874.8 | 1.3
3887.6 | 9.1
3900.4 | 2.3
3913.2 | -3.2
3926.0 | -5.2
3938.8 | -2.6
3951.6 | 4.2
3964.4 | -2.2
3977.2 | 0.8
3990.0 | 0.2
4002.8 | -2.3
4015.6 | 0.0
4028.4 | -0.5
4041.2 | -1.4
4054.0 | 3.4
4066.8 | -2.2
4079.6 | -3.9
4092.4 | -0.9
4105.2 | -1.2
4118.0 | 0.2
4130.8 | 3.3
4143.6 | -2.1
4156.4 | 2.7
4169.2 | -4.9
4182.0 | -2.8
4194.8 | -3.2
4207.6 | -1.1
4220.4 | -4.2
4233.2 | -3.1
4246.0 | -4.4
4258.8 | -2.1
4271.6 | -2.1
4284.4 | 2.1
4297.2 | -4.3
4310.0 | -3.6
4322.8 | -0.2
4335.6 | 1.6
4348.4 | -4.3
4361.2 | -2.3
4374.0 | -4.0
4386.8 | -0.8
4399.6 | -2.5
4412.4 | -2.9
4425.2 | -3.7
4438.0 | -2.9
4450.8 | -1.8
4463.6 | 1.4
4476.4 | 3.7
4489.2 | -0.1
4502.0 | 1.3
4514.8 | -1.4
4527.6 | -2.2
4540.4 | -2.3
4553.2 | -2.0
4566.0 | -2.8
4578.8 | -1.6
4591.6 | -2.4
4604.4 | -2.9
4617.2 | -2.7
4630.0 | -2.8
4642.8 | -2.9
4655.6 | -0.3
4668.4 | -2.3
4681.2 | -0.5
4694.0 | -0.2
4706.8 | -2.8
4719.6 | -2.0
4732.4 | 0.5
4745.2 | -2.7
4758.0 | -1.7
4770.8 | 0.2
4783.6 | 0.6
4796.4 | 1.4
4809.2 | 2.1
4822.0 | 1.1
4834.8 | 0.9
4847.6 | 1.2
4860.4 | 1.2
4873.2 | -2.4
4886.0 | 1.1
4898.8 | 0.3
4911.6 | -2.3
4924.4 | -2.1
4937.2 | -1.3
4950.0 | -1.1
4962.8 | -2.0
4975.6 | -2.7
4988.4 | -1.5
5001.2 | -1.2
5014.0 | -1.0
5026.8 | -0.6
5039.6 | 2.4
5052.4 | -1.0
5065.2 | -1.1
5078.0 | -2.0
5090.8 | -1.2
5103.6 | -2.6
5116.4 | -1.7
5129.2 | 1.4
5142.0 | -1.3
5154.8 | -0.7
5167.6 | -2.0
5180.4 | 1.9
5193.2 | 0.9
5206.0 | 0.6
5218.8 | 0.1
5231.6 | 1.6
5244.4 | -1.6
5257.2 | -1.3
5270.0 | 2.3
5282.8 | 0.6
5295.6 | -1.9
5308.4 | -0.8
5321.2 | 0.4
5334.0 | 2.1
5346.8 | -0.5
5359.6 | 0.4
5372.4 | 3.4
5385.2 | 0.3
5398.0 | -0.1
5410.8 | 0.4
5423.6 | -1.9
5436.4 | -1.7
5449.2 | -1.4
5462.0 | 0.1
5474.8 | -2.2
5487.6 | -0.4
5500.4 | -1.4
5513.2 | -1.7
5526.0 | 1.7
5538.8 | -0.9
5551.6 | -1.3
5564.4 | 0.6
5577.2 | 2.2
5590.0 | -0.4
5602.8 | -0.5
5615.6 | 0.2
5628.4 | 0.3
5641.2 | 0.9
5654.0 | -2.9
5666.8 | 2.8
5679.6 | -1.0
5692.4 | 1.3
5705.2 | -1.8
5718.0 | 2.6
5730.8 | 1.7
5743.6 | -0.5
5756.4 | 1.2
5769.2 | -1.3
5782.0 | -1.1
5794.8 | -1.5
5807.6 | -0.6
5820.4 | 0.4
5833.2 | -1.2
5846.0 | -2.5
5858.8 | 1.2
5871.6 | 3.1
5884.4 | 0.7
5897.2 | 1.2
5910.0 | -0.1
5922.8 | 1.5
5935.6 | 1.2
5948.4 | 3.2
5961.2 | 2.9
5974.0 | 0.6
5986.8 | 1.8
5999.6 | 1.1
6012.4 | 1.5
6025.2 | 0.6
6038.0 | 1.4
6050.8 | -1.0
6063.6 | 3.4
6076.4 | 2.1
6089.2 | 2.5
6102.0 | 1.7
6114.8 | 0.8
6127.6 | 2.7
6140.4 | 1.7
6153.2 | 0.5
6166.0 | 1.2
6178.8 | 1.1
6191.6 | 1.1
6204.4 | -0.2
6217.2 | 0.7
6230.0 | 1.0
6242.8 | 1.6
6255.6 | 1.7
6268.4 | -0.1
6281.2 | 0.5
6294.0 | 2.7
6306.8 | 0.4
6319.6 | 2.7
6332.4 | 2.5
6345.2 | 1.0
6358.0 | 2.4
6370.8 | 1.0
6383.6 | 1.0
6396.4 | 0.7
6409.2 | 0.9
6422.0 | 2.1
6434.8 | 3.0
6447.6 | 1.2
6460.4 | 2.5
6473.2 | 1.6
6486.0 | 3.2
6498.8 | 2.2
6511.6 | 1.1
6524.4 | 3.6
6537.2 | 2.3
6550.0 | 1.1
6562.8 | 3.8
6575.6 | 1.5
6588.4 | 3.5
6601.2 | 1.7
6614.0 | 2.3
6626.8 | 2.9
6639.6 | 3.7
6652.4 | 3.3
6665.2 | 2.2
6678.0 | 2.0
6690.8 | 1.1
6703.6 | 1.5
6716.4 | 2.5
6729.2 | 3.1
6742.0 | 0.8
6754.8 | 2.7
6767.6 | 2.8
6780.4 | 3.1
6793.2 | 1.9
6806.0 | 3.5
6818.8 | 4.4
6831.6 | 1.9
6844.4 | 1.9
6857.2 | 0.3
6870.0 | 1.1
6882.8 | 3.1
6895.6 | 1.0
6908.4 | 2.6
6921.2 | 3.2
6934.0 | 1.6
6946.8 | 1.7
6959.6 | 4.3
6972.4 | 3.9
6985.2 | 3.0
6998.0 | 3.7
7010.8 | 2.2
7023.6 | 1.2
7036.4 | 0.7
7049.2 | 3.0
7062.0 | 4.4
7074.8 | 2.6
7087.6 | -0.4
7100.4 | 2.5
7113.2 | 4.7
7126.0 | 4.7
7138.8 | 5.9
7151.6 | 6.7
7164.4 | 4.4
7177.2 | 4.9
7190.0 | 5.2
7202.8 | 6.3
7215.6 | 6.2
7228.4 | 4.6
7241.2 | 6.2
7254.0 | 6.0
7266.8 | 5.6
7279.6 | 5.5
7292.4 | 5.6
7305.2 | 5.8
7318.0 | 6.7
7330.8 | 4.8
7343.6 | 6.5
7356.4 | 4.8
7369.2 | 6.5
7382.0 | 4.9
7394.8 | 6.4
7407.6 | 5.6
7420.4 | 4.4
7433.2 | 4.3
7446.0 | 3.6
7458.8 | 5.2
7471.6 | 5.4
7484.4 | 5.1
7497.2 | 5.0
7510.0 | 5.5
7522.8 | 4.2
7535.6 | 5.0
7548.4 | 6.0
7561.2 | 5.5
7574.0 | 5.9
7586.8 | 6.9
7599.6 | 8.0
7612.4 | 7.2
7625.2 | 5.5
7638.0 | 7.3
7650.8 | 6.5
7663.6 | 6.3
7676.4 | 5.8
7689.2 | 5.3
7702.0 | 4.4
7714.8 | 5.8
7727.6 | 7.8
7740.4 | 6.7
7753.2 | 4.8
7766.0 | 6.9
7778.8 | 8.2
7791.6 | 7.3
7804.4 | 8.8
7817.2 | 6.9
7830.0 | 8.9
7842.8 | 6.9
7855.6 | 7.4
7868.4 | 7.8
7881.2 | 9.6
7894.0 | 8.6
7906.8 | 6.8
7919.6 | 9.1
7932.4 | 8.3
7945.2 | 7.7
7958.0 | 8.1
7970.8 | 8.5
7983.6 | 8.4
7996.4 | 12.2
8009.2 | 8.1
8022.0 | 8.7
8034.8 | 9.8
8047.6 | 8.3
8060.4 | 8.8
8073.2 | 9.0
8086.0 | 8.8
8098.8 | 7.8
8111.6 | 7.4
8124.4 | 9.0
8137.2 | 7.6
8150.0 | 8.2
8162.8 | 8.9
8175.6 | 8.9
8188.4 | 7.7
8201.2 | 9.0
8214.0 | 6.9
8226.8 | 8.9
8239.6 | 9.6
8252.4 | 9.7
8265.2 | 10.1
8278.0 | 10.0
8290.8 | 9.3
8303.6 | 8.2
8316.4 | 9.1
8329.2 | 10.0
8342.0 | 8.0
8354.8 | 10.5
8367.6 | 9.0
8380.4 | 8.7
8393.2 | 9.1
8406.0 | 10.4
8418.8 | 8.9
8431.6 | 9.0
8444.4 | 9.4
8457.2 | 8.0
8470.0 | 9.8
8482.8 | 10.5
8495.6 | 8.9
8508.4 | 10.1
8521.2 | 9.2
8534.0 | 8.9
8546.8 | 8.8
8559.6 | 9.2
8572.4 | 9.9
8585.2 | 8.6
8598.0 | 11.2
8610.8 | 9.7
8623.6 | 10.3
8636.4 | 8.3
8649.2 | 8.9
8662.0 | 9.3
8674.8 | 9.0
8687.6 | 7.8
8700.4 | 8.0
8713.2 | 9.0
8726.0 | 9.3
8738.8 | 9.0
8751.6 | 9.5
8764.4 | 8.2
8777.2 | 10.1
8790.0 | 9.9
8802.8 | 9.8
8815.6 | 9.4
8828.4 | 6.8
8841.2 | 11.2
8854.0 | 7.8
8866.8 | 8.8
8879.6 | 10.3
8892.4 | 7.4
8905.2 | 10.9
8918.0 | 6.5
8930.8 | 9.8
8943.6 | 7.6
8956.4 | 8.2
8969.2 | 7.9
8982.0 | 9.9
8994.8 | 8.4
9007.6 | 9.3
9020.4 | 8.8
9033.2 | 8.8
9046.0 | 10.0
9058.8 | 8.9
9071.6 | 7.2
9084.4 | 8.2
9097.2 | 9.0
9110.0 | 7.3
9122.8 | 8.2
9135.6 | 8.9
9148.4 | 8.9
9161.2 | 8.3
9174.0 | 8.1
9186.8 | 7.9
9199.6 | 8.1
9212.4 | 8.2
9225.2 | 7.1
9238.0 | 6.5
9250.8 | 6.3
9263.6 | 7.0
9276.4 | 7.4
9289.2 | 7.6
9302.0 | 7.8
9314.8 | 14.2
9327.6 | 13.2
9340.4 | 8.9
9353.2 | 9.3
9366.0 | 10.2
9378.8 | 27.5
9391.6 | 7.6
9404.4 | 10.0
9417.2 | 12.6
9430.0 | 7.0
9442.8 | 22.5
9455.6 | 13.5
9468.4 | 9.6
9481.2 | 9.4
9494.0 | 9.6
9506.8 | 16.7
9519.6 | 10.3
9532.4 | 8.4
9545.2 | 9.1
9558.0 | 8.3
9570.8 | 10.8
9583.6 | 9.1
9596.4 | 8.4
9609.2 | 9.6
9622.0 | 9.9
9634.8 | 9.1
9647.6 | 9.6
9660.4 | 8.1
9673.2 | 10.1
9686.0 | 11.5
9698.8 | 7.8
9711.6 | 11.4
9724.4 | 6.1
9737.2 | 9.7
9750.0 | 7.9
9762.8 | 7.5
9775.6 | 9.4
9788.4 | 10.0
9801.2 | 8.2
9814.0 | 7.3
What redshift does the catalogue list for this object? 0.79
